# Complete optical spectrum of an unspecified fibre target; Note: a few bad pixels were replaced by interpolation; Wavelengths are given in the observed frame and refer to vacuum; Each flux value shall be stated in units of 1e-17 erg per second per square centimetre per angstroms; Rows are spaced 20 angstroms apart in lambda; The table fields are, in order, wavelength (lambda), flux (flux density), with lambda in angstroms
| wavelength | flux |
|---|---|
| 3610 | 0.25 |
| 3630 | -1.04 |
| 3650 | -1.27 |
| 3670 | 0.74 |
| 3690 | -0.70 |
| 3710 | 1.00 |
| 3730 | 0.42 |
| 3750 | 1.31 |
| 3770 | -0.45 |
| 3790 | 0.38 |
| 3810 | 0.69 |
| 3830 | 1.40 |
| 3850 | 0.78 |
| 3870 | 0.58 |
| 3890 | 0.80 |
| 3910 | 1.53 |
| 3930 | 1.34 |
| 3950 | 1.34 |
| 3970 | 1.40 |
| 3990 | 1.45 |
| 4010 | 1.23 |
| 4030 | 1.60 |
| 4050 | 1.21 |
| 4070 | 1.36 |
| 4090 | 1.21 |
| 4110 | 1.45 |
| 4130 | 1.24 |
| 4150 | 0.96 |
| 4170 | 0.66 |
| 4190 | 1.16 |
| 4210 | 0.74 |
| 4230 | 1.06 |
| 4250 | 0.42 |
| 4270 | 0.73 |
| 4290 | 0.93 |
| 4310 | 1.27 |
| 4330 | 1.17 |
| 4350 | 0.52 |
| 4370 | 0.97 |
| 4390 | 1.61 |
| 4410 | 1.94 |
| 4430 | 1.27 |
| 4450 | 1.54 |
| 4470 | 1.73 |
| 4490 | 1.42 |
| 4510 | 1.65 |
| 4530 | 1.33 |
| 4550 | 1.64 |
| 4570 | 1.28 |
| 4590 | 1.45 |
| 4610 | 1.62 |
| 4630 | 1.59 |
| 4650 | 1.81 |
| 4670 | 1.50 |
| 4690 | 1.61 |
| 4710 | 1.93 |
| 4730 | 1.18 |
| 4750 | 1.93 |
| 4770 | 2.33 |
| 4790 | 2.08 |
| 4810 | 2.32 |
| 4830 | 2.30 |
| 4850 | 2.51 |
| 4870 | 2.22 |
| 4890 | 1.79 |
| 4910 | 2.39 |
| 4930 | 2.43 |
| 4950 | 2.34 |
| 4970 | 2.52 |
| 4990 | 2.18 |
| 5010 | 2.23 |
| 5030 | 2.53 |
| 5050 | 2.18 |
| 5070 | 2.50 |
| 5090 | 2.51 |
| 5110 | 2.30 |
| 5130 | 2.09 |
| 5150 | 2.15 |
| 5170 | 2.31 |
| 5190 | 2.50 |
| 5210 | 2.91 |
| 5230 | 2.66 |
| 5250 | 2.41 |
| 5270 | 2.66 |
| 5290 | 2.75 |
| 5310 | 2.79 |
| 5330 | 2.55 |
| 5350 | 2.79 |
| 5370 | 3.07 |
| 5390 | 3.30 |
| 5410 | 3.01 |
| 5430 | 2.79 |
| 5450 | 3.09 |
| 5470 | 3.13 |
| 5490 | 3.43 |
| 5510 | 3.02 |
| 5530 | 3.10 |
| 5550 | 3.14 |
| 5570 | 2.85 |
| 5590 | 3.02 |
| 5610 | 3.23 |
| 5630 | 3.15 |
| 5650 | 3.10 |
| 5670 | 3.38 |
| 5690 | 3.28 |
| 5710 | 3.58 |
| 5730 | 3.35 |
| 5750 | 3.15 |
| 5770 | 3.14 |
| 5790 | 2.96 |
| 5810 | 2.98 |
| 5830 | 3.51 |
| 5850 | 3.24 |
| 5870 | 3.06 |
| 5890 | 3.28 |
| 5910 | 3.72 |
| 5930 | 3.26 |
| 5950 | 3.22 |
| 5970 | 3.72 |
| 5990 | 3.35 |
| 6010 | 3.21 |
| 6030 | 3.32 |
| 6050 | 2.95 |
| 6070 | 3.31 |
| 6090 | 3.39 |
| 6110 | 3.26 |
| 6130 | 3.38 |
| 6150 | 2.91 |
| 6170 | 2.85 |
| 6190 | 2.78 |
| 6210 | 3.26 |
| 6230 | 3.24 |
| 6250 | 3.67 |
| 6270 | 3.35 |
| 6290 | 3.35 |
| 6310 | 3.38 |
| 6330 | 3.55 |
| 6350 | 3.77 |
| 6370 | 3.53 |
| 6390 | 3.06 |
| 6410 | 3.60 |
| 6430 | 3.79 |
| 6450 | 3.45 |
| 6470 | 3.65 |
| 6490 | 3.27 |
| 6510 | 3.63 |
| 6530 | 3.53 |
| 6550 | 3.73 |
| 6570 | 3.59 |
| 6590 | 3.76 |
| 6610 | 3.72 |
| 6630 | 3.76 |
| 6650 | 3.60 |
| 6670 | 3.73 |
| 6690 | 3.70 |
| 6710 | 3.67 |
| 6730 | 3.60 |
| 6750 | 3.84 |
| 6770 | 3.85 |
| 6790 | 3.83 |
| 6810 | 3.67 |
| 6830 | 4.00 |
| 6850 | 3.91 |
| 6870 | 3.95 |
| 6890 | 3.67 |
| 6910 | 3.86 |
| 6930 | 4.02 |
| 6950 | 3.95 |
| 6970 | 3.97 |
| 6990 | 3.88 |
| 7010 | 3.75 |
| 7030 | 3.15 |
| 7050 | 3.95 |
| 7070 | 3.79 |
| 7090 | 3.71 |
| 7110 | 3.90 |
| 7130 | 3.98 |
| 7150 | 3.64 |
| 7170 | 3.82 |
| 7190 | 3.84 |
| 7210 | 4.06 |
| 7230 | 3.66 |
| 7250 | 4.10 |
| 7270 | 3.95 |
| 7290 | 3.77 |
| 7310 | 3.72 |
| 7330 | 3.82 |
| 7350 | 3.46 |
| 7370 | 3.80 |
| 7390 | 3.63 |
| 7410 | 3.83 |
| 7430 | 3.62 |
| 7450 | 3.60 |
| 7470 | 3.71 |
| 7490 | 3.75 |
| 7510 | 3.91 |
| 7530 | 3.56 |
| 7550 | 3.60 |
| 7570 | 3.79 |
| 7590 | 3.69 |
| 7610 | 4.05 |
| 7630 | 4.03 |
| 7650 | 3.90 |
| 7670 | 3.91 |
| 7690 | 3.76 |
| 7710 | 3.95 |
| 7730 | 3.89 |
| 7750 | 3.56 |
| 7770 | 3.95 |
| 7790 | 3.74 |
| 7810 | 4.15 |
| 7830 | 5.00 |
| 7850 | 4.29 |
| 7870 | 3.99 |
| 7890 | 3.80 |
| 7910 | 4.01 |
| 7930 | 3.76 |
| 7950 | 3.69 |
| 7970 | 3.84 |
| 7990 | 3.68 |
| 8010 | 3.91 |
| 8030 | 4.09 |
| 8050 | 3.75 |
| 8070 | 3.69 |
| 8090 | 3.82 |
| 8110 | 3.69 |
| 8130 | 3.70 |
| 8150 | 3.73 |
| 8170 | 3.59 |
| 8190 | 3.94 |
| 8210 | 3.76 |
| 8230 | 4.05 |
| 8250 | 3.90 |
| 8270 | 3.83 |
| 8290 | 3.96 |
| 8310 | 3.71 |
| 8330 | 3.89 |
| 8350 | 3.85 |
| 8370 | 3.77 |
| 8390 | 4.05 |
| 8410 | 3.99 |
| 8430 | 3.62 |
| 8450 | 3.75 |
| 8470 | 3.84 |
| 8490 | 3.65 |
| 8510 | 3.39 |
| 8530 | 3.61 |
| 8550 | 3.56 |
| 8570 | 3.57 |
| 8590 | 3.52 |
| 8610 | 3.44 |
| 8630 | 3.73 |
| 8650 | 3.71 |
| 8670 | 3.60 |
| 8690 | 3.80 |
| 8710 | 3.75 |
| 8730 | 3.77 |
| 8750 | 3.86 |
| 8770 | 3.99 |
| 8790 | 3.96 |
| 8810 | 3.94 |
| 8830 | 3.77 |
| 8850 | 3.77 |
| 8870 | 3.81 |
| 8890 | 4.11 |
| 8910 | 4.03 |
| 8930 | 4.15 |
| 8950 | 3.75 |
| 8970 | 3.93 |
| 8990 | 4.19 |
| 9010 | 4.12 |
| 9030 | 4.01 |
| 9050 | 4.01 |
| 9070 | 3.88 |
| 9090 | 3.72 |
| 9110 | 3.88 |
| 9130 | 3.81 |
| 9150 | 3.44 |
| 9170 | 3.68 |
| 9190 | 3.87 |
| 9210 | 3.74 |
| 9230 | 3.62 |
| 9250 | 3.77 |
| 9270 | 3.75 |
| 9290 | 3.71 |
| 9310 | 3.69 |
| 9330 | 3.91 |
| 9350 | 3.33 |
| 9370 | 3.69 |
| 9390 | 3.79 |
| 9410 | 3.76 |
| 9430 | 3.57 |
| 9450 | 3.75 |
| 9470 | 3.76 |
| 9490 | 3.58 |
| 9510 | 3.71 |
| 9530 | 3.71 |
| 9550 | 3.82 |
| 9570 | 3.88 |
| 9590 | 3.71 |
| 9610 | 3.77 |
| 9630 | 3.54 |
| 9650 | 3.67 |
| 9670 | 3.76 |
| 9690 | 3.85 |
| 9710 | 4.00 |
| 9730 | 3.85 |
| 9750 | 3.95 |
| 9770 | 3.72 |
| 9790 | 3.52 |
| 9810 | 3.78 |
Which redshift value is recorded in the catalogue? 0.19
